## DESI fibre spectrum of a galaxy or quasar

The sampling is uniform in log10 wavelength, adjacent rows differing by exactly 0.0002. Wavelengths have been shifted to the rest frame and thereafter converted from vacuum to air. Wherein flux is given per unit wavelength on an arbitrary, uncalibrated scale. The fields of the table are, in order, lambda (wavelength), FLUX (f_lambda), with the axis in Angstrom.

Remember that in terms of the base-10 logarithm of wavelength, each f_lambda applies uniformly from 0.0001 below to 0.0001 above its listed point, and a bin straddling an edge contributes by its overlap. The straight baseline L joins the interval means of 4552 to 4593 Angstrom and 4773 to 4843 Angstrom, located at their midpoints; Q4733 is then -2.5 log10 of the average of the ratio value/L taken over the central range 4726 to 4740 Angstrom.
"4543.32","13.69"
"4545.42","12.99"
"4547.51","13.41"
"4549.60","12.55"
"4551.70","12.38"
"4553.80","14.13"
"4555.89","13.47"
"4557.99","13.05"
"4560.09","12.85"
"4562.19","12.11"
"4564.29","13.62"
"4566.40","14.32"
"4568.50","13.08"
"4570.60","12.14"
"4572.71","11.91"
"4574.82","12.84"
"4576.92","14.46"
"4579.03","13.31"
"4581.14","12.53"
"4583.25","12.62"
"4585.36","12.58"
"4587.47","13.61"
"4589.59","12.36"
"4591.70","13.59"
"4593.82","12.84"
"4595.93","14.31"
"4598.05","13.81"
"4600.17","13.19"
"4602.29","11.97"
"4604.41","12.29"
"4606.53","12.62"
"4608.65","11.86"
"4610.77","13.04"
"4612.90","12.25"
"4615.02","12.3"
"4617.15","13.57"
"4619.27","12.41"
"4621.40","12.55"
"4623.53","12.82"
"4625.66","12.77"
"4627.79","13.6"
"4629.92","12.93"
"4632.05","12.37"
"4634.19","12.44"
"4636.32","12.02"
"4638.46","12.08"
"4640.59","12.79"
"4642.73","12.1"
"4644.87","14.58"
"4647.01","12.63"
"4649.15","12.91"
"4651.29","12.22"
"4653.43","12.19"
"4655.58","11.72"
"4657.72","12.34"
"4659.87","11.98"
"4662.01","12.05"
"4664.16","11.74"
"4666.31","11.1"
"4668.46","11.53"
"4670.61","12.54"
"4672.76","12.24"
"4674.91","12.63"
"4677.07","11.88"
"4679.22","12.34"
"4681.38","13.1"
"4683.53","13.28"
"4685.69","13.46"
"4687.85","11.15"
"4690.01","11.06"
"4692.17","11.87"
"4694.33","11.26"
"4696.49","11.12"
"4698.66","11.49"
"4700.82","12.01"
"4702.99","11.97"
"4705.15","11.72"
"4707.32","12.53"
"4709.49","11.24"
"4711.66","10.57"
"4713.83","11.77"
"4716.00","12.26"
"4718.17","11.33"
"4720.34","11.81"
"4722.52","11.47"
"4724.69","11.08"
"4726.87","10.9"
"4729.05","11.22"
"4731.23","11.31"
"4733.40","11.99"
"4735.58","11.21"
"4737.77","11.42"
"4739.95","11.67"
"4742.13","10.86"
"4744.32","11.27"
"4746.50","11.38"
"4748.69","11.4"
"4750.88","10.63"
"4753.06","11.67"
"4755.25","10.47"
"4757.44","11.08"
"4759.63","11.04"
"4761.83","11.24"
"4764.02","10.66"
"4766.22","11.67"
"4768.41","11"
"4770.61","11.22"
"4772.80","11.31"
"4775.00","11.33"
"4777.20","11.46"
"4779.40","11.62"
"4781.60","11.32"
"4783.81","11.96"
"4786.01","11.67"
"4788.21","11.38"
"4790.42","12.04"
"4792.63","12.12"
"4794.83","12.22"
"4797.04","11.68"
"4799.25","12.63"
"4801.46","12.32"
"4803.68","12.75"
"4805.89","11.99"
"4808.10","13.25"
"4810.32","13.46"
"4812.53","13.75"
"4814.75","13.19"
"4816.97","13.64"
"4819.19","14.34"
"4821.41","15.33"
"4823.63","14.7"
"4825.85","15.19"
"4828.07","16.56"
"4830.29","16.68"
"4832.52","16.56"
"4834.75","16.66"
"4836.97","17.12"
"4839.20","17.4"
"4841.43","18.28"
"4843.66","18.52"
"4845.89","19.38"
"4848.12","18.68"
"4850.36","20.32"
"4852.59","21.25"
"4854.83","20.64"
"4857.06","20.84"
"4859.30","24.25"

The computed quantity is 0.19 mag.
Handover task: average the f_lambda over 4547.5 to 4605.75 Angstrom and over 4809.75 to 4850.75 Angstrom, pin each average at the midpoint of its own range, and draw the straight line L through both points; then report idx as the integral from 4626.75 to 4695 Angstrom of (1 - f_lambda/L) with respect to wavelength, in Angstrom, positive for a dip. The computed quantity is 8.6 Angstrom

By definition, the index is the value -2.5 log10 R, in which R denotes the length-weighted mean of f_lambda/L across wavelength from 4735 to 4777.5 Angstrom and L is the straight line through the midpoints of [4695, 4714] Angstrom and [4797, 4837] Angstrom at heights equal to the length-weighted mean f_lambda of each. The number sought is 0.15 mag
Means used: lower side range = 11.6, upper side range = 14.3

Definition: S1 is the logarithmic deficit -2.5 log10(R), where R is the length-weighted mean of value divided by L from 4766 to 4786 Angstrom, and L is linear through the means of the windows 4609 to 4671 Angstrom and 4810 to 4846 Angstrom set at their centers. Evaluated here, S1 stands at 0.29 mag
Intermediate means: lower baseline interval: 12.5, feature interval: 11.4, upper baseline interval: 15.9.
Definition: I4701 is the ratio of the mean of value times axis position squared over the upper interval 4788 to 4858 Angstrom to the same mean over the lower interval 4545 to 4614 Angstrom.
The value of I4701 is 1.33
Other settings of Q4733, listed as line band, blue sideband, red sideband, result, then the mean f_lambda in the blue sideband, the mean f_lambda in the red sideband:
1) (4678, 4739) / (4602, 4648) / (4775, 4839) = 0.117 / 12.6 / 13.5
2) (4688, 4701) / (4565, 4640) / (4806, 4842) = 0.210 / 12.8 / 15.2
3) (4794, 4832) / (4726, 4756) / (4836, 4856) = 0.205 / 11.3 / 19.1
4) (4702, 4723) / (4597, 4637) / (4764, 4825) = 0.077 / 12.7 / 12.4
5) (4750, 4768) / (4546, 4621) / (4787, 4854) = 0.299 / 13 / 15.1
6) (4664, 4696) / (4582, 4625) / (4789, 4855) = 0.138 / 12.8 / 15.3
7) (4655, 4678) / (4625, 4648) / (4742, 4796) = 0.041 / 12.8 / 11.4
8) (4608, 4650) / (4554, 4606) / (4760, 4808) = 0.002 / 13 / 11.7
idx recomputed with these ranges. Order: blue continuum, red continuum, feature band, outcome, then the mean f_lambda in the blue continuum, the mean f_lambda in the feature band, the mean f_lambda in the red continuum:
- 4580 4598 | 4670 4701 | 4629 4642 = 0.2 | 13.1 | 12.4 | 12.1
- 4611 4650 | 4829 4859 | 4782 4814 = 9.4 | 12.7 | 12.4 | 18.8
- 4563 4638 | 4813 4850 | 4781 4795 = 3.5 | 12.9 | 11.8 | 16.4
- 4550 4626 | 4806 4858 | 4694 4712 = 3.8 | 12.9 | 11.6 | 16.7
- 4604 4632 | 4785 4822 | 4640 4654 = -0.1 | 12.7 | 12.8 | 12.8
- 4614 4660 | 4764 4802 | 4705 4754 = 2.4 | 12.6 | 11.4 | 11.7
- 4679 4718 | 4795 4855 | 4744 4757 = 2.2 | 11.9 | 11.1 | 15.7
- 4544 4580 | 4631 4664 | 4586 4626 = -0.3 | 13.1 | 12.8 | 12.4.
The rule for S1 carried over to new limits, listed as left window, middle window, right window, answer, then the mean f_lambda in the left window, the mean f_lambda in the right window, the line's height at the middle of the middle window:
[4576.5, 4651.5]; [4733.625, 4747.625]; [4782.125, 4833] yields 0.16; 12.8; 13.4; 13.2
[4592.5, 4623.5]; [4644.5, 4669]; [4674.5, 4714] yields 0.01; 12.8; 11.9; 12.3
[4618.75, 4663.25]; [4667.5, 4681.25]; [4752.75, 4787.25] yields 0.00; 12.5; 11.3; 12.2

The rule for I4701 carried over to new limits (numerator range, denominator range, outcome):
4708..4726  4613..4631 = 0.93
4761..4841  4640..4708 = 1.15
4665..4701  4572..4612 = 0.96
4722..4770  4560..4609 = 0.93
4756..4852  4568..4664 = 1.18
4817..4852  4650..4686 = 1.49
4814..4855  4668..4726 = 1.52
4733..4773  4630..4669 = 0.95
